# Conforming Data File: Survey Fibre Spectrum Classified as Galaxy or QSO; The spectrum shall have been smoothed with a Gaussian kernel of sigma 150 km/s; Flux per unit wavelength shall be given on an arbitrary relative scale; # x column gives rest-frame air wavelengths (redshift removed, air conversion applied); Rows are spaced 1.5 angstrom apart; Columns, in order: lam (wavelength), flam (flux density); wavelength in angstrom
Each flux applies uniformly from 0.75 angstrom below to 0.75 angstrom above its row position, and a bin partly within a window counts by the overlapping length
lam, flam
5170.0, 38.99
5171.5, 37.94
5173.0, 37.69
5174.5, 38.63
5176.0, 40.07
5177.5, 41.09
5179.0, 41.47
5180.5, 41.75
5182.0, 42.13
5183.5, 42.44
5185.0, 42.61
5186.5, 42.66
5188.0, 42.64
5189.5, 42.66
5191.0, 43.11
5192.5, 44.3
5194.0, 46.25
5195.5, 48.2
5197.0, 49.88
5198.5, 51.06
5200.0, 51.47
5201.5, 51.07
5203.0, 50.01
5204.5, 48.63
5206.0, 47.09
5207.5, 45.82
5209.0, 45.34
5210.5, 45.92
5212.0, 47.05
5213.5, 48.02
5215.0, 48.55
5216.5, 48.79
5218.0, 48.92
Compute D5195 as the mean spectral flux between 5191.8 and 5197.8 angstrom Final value 47.2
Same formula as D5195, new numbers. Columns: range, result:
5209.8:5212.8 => 46.5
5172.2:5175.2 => 38.1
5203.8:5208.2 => 47.2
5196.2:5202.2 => 50.8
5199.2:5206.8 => 49.6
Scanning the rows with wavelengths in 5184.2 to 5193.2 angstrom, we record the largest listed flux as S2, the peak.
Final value 44.3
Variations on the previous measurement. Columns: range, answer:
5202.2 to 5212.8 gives 50.01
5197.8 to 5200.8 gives 51.47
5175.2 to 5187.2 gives 42.66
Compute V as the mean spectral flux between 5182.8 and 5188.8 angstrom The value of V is 42.6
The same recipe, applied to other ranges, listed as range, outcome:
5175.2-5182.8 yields 41.3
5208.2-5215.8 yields 47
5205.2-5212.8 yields 46.3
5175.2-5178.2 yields 40.5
